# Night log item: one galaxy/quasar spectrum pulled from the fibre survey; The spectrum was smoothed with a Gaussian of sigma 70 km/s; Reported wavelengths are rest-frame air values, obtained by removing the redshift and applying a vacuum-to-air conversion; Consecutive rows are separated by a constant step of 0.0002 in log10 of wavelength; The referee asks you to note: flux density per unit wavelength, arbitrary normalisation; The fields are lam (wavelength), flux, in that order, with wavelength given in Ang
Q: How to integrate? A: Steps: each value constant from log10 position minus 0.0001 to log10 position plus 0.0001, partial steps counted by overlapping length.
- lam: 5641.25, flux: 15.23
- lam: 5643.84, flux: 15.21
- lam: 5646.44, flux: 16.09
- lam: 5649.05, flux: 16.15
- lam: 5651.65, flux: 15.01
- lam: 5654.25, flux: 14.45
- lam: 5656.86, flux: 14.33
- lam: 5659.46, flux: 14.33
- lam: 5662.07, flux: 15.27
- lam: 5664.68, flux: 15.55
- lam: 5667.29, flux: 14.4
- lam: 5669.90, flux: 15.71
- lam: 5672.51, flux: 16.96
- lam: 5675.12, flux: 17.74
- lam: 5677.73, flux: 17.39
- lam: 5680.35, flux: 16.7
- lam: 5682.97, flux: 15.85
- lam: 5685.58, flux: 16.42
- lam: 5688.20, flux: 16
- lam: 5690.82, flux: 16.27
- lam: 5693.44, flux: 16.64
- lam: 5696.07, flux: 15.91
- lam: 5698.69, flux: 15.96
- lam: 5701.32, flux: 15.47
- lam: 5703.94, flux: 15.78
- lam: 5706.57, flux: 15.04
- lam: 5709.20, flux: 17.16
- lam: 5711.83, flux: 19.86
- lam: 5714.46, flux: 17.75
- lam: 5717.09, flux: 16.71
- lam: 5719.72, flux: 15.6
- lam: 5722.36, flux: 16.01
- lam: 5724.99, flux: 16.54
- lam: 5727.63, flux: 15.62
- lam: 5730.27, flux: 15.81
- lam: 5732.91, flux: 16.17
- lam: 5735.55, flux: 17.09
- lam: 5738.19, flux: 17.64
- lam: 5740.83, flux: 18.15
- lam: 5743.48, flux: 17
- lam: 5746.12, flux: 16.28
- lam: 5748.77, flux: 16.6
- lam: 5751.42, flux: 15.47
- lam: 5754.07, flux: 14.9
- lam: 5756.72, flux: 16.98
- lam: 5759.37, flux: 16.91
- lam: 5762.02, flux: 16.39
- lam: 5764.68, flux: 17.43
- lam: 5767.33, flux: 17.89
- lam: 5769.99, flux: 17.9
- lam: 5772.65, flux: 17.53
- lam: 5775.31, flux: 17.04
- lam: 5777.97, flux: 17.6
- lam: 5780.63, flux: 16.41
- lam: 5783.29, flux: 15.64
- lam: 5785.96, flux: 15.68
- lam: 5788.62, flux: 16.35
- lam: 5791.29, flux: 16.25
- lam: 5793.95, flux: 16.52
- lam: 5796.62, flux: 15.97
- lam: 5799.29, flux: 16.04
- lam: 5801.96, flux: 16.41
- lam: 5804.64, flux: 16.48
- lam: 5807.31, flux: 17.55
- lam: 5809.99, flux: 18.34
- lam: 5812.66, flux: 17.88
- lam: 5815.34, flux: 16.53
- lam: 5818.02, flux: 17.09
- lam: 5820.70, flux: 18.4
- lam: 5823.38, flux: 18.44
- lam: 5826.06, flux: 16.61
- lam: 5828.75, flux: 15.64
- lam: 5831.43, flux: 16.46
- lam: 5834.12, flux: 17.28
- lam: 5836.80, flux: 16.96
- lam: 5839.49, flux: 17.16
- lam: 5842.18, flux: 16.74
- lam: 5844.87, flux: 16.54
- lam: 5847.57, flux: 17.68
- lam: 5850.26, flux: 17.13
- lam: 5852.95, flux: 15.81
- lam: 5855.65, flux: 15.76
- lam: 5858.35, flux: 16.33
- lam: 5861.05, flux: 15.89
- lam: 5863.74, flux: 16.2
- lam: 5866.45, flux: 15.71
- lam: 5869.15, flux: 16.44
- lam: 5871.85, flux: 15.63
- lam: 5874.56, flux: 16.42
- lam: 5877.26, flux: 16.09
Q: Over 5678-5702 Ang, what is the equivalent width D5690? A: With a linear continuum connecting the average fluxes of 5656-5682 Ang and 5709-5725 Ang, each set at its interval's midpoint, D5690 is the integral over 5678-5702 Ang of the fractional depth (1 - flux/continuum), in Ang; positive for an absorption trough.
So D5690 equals 0.3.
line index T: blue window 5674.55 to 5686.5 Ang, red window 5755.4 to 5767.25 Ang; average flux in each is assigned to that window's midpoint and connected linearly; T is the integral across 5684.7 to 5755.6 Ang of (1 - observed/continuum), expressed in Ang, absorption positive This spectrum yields 1.9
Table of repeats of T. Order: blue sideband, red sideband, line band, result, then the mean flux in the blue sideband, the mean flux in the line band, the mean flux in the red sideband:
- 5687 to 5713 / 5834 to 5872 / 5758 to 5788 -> -0.9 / 16.4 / 16.9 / 16.5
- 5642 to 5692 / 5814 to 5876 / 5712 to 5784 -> -2.6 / 15.8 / 16.8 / 16.6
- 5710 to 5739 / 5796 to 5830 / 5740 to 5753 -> 0.2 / 16.8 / 16.6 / 17.1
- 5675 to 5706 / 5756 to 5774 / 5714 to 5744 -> 0.3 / 16.3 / 16.6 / 17.3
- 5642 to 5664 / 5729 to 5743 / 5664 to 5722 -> -1.4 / 15.1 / 16.4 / 17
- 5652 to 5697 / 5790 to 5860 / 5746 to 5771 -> -0.4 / 15.9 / 16.7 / 16.8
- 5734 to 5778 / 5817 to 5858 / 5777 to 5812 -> 0.7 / 17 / 16.6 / 16.9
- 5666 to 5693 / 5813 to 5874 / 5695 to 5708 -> 0.6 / 16.4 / 15.6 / 16.7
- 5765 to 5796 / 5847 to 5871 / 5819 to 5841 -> -0.9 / 16.8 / 17.1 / 16.3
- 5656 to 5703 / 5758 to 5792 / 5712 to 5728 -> -0.3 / 16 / 16.7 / 16.9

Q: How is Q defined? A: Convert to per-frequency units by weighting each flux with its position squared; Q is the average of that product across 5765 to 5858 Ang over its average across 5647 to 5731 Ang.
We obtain 1.1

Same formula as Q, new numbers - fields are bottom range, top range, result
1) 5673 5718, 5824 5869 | 1.05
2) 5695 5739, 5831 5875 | 1.05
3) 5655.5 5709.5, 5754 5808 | 1.08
